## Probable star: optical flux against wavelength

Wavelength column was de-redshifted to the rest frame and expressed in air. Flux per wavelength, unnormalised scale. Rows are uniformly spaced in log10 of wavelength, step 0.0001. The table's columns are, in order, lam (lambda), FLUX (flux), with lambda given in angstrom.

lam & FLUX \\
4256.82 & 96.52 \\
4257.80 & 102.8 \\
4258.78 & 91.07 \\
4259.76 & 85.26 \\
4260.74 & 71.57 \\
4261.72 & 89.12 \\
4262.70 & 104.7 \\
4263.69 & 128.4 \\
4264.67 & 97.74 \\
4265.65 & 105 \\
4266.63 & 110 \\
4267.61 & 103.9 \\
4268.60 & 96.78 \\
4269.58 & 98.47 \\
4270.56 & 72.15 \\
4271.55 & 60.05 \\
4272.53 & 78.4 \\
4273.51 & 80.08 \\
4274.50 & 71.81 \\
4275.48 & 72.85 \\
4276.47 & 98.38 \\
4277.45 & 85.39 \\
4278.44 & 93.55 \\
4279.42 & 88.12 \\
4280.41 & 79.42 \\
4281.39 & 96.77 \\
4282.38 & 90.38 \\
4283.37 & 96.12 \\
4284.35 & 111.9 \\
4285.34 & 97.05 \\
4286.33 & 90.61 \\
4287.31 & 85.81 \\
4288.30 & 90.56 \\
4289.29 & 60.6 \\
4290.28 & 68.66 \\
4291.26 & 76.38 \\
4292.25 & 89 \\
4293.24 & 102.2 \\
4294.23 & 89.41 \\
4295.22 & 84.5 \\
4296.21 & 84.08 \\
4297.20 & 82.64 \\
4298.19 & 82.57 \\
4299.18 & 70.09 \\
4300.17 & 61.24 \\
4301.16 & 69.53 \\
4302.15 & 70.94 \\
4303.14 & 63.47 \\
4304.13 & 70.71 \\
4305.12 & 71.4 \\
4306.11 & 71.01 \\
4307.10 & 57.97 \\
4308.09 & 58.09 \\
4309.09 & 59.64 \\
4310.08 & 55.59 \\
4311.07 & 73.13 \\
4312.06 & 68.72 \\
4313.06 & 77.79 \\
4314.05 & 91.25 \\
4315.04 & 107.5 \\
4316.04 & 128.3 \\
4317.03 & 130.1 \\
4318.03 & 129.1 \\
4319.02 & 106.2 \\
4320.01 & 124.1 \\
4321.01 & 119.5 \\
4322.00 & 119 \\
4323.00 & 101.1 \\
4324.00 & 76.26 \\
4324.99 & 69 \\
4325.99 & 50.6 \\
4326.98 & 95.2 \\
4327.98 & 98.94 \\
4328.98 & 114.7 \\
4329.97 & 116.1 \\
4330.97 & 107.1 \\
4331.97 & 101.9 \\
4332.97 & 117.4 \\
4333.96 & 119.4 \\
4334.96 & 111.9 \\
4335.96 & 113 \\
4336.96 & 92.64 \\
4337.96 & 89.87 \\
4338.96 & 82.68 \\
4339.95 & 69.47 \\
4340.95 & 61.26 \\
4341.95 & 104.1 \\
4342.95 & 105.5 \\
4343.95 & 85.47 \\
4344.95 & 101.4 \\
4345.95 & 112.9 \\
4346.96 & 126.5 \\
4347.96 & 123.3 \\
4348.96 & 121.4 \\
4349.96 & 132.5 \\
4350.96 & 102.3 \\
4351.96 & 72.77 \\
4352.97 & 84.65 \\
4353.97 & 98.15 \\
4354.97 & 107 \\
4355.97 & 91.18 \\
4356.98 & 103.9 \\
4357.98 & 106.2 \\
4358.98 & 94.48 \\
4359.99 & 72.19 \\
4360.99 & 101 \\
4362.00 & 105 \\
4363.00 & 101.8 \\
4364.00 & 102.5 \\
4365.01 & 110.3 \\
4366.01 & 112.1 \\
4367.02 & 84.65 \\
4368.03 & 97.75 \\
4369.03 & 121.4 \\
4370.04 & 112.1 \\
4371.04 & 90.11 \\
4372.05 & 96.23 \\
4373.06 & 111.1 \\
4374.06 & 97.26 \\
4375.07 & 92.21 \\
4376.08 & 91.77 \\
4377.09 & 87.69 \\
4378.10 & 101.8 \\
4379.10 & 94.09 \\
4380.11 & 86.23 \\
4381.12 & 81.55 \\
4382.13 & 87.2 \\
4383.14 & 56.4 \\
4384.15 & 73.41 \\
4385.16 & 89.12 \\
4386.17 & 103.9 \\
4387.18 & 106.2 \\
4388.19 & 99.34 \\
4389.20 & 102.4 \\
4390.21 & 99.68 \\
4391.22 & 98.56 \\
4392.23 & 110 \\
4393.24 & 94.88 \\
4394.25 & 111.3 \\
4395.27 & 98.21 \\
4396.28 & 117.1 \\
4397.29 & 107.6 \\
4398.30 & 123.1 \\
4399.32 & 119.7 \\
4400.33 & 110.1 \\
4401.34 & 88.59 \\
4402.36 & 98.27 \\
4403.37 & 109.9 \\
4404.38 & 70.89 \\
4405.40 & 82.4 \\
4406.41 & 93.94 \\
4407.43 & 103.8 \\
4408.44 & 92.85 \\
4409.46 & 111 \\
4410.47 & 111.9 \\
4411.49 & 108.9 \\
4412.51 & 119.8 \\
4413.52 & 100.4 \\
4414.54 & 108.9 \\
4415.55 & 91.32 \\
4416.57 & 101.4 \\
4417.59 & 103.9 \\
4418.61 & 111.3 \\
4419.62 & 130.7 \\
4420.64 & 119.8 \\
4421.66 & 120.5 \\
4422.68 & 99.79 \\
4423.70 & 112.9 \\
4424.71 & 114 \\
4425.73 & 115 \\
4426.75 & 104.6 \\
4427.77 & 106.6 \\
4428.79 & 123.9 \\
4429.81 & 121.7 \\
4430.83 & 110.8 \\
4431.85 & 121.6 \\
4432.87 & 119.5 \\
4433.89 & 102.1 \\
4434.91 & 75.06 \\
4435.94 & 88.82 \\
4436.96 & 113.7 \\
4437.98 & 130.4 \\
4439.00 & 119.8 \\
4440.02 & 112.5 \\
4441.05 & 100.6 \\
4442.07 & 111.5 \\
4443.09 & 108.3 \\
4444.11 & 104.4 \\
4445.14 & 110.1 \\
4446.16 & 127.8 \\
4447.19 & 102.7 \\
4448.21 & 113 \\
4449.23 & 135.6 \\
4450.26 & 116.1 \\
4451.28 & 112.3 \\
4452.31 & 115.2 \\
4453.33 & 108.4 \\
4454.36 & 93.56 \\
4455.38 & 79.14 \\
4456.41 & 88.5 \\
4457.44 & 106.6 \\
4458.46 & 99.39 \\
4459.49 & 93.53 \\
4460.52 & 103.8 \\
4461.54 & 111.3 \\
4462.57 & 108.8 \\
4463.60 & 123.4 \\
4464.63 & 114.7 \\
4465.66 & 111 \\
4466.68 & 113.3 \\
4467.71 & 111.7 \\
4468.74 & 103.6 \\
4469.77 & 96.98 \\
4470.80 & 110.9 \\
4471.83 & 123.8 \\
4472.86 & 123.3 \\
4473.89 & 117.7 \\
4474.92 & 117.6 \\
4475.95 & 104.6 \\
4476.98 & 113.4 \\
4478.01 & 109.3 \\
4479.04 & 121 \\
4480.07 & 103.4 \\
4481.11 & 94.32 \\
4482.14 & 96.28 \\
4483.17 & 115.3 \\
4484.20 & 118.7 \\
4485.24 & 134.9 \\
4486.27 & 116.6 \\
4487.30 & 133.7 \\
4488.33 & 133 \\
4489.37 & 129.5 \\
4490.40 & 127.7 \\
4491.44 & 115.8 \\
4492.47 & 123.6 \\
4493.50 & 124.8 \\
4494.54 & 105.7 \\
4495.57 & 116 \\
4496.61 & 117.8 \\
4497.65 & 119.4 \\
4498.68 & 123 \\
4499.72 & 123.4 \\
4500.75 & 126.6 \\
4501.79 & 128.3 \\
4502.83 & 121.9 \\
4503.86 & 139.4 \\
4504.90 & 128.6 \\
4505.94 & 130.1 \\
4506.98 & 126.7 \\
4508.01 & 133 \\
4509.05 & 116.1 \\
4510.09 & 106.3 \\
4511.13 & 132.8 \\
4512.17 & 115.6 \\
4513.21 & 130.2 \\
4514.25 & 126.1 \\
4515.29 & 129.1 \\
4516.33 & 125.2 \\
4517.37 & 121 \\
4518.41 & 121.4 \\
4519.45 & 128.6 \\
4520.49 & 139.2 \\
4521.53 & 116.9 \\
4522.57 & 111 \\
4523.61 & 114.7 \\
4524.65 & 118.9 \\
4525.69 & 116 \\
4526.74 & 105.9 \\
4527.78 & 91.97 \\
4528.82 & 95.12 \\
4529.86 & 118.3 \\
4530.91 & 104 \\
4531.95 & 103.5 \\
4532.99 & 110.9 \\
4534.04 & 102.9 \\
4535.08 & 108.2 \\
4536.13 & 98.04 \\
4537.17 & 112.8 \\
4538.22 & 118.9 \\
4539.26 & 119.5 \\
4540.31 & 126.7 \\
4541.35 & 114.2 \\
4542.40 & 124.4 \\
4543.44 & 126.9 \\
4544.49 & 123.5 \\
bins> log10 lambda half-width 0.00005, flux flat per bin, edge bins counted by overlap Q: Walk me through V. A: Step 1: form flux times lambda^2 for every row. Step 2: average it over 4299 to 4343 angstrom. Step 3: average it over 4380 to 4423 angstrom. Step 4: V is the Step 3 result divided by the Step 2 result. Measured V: 1.17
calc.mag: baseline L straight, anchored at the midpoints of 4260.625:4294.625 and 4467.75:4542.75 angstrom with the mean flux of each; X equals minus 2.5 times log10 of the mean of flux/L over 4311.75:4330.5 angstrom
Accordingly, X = -0.073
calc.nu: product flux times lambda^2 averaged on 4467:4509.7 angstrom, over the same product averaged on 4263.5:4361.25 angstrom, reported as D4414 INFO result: 1.40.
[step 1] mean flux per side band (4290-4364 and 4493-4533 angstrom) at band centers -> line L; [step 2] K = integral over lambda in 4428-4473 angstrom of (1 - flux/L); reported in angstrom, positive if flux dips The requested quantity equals 0.5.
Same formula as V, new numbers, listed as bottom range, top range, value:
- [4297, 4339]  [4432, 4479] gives 1.29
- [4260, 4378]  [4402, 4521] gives 1.30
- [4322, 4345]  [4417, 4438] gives 1.22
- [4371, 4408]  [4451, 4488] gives 1.17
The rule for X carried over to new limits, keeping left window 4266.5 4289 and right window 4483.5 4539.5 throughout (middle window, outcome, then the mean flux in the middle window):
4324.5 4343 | 0.00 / 95.6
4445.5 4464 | 0.04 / 108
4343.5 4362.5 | -0.04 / 102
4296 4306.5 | 0.26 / 72.2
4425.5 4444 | -0.01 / 110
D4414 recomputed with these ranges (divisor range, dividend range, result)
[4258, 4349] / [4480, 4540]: 1.43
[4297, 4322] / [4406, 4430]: 1.36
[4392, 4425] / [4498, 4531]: 1.20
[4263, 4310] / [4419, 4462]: 1.41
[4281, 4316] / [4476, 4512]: 1.65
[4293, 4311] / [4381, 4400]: 1.44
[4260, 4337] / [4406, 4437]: 1.28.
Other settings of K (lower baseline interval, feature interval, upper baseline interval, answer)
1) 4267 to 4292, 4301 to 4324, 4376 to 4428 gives 0.59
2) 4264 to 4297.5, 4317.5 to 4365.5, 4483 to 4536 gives -2.28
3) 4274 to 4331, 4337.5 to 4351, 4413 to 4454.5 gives -0.95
